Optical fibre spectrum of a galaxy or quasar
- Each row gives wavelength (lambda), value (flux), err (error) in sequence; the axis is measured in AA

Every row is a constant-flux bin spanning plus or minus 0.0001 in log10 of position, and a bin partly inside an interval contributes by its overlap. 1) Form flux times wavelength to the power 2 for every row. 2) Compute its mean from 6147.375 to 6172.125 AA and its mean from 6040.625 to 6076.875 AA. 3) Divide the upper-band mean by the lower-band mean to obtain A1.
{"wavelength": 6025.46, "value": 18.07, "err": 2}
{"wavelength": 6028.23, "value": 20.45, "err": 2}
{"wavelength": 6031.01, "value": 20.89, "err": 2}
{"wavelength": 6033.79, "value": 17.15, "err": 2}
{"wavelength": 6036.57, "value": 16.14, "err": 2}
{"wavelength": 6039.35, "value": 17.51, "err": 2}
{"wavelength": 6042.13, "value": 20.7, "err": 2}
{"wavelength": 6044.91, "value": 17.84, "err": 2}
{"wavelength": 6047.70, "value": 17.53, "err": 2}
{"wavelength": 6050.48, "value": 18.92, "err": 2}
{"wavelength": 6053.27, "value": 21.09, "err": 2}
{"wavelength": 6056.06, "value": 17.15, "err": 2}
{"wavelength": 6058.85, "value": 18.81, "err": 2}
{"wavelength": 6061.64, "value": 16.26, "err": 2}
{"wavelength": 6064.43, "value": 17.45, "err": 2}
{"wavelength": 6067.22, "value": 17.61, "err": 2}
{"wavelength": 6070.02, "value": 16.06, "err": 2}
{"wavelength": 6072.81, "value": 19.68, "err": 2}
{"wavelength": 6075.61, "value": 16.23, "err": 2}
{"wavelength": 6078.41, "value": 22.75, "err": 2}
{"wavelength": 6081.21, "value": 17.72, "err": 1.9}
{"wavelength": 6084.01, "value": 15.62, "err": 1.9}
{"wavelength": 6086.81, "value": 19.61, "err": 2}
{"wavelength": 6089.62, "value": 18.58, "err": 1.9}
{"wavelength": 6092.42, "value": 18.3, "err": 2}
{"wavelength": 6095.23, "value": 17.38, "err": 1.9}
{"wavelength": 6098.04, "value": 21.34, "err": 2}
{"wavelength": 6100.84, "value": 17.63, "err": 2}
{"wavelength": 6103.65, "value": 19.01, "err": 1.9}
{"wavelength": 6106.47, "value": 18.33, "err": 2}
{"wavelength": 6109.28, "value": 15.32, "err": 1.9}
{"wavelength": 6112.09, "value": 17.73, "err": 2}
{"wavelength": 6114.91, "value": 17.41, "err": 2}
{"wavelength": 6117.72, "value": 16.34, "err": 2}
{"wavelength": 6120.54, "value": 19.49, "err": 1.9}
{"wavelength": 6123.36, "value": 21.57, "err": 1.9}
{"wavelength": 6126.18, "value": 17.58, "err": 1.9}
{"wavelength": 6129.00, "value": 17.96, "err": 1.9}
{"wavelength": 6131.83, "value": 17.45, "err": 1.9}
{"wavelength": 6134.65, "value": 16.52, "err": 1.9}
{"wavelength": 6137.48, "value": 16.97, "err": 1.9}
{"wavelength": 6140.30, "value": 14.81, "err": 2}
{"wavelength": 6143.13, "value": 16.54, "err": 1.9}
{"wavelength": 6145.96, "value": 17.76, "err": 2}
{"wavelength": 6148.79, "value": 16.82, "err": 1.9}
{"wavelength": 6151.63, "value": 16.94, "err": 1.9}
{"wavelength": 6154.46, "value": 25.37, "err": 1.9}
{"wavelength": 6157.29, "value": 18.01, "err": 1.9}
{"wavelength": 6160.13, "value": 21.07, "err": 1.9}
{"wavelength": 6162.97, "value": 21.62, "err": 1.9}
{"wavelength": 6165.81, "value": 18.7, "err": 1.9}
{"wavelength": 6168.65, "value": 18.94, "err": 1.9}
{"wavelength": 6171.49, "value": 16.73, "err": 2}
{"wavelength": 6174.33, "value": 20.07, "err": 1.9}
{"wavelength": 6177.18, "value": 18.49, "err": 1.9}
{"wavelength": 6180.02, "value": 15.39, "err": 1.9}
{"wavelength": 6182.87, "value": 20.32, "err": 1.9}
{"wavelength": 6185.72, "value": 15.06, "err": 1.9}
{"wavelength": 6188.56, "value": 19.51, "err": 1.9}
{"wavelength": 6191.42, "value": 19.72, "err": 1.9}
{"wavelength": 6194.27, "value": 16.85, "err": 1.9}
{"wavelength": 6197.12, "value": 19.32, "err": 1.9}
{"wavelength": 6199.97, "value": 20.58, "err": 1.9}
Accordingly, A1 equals 1.11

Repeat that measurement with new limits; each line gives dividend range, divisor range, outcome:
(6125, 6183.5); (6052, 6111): 1.03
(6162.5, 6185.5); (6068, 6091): 1.04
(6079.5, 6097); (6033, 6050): 1.02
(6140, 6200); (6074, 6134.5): 1.04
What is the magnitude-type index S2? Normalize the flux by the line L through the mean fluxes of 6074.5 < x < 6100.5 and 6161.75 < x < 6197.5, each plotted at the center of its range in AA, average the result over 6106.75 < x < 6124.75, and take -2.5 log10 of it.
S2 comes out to 0.033 mag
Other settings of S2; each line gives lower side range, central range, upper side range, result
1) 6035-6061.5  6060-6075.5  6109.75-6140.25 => 0.05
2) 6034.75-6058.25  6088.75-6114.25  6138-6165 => 0.02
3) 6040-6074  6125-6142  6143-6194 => 0.10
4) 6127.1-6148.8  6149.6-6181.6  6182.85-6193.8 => -0.09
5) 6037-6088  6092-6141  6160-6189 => 0.03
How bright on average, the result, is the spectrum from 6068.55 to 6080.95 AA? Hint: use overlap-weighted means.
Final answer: 18.6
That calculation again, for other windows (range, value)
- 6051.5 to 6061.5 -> 18.7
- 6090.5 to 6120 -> 17.9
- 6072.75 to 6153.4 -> 17.9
